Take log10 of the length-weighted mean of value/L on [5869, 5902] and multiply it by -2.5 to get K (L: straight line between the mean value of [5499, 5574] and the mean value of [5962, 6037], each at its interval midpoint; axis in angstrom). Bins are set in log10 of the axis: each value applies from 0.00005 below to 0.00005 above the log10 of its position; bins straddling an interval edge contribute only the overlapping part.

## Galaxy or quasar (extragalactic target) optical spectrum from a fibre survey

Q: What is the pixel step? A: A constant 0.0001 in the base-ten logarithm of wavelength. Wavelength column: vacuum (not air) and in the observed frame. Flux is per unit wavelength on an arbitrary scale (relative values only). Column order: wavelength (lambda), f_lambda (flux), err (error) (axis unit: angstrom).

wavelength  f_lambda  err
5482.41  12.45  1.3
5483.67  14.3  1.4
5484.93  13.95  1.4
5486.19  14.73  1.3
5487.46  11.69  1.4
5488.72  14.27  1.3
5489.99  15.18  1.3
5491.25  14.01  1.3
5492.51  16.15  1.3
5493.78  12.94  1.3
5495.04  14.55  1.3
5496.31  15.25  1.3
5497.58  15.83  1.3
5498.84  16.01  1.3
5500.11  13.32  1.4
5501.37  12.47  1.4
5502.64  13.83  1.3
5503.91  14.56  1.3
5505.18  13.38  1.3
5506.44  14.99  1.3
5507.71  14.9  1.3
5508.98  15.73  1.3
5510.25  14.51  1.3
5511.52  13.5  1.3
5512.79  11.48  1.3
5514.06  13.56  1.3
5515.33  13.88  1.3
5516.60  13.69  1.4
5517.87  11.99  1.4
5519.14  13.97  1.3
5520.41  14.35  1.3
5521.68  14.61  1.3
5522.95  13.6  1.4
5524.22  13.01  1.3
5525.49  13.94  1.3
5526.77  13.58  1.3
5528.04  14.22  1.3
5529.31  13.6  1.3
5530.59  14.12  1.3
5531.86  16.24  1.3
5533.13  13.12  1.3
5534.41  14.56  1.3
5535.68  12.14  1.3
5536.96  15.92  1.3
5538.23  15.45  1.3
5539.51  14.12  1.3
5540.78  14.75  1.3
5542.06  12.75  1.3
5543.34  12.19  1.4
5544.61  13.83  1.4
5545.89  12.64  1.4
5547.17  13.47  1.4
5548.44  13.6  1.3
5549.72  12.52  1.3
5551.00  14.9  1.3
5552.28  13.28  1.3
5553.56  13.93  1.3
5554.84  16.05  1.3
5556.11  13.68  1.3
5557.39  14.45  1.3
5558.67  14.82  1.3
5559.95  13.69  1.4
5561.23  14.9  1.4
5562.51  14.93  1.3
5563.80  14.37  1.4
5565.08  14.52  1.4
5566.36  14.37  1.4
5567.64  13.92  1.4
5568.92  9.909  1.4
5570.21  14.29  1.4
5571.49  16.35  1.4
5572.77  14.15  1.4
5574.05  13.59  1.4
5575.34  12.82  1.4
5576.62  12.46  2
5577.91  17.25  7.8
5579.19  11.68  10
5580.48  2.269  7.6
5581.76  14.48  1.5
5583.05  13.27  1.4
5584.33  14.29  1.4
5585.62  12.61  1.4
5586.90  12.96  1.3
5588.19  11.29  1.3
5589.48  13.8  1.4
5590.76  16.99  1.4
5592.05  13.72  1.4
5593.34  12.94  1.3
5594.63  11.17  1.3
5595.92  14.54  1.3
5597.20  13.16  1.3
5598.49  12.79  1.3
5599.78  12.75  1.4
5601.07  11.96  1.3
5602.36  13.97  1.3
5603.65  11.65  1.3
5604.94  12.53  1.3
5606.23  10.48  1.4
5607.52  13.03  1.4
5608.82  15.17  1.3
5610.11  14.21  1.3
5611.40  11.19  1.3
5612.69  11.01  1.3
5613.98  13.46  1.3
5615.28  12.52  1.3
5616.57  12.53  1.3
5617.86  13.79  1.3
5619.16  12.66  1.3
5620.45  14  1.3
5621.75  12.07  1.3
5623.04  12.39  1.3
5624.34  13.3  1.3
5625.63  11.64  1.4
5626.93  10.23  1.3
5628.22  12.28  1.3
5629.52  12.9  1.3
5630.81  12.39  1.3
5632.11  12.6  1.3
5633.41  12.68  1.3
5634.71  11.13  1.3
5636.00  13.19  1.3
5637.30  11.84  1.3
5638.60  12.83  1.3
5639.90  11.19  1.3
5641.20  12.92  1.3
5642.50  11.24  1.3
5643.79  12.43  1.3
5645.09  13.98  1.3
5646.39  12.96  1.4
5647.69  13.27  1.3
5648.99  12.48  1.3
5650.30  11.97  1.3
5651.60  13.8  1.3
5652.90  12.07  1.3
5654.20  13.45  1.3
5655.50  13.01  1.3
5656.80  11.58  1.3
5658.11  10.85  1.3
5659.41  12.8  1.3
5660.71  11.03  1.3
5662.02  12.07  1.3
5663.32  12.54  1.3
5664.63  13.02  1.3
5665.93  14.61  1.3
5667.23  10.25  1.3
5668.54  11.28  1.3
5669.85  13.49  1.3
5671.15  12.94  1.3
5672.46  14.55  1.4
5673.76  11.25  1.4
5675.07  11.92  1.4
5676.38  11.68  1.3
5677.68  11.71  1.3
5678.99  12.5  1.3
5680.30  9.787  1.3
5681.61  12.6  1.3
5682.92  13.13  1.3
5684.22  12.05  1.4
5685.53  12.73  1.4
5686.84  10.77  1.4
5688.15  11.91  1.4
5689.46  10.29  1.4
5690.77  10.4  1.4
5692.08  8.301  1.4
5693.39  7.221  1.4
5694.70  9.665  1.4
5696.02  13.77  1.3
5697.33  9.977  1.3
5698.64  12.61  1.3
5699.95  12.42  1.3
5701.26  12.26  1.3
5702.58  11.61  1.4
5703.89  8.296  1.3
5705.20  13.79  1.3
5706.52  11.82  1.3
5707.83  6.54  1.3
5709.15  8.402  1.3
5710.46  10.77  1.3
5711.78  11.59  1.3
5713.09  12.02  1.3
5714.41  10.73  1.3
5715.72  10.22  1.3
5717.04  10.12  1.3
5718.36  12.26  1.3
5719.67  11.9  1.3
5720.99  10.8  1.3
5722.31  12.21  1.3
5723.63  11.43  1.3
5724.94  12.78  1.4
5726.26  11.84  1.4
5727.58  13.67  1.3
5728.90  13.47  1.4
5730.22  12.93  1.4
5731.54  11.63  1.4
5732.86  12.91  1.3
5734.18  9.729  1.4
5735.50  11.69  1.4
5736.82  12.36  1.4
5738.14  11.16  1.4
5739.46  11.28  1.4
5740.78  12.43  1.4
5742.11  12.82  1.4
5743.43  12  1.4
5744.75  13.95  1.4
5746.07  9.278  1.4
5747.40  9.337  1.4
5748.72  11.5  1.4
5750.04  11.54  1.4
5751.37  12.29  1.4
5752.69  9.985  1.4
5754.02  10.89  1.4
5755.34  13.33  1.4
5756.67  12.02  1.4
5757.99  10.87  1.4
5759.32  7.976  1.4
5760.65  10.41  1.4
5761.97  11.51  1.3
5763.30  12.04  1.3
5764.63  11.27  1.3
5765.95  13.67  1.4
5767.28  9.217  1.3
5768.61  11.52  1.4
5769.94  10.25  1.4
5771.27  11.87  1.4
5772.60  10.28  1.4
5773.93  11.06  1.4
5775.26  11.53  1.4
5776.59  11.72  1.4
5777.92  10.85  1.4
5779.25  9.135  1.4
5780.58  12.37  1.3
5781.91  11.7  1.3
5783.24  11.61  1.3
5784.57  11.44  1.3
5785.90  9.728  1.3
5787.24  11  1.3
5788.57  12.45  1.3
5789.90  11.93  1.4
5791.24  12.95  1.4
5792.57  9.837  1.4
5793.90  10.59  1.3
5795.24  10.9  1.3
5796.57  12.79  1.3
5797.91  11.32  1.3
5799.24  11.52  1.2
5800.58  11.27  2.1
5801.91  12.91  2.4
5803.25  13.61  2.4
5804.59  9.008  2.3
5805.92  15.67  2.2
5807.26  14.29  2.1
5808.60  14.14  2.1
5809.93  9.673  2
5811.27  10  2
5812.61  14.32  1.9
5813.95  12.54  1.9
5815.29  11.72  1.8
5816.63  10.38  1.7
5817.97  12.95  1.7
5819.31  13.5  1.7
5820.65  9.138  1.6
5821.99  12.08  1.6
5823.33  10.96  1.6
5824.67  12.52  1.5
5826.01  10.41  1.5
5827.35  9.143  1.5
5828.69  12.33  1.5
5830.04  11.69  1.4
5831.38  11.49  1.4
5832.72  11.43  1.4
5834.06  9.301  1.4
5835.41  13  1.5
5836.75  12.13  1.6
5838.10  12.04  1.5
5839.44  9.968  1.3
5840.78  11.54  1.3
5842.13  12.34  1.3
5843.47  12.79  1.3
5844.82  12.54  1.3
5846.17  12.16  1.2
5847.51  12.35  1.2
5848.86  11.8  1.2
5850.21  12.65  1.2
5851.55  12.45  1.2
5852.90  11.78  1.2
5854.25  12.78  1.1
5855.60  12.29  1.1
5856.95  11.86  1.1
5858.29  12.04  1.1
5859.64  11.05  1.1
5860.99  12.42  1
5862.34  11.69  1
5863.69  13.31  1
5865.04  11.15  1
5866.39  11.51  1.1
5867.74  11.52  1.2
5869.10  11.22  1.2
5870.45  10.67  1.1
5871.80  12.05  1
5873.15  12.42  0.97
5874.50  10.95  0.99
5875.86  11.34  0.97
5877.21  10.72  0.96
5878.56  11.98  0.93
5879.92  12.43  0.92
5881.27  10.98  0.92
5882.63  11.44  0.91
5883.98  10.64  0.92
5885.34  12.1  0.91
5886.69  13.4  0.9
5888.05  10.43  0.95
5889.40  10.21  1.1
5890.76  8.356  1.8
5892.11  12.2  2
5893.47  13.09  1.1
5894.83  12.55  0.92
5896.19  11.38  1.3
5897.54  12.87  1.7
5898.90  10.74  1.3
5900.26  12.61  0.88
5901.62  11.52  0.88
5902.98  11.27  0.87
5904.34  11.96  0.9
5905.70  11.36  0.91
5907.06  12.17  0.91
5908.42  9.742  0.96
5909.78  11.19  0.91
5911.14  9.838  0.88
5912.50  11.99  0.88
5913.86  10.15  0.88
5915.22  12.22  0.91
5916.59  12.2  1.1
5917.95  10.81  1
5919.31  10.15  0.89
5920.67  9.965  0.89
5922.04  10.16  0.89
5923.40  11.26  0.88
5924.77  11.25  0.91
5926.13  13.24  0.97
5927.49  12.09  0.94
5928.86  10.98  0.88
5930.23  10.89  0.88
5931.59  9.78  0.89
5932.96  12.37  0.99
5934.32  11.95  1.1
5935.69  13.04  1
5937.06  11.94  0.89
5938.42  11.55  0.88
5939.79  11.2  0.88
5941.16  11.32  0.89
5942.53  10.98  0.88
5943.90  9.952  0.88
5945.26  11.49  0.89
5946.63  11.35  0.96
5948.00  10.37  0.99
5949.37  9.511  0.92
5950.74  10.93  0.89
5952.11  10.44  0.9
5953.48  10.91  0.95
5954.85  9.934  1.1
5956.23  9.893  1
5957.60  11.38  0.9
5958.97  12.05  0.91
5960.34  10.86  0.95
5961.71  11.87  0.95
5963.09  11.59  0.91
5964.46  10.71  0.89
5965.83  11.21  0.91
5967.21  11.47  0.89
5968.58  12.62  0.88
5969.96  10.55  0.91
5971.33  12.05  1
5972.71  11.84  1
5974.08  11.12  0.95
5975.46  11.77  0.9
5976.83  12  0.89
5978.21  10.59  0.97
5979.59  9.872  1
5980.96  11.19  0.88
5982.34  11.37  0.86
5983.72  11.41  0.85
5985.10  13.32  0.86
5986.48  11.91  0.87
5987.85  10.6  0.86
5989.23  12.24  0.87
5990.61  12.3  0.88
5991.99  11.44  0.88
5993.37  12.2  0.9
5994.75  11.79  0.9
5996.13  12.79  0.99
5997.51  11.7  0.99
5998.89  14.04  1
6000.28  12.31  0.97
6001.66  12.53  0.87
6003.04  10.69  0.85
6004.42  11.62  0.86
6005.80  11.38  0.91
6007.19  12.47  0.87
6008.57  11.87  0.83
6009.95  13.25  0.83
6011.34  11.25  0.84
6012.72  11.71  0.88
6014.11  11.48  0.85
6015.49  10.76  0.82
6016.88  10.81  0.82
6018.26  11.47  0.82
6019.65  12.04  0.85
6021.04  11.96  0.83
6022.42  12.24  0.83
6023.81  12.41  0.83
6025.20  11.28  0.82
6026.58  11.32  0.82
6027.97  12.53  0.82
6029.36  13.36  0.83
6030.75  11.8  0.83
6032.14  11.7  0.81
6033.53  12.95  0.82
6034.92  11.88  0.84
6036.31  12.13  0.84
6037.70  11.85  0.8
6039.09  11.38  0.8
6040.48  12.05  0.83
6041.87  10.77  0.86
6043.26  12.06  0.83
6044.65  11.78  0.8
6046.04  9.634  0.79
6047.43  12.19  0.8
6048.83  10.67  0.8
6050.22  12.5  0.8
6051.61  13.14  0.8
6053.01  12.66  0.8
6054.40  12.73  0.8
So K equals 0.07 mag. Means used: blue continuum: 14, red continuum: 11.8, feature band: 11.5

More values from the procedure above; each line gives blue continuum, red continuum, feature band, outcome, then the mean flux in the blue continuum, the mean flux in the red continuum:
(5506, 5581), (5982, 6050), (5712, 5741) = 0.11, 13.8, 11.9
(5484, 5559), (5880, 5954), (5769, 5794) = 0.10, 14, 11.3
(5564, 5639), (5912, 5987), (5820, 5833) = 0.07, 12.8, 11.3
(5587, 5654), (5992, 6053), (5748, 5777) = 0.11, 12.7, 11.9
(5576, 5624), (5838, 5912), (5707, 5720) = 0.18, 12.8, 11.7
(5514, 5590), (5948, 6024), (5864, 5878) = 0.06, 13.6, 11.5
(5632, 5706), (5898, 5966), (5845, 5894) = -0.03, 12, 11.2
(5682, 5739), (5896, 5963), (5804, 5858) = -0.06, 11.3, 11.2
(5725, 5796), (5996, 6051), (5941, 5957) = 0.11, 11.4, 11.9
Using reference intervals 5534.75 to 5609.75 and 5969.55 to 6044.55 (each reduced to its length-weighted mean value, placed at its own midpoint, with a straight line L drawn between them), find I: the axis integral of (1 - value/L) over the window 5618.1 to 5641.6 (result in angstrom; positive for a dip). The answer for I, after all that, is 1.5 angstrom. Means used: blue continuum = 13.4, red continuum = 11.8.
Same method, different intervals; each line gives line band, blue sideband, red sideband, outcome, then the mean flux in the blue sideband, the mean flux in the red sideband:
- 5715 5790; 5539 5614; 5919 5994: 5.6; 13.3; 11.3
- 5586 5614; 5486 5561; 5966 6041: 1.5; 14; 11.8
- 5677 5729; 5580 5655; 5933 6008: 4.7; 12.6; 11.5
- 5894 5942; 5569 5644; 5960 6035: 2.2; 12.7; 11.8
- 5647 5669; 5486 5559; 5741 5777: 0.1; 14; 11.3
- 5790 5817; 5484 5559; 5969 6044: 1.6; 14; 11.8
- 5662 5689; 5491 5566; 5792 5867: 1.6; 14.1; 11.8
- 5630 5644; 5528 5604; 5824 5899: 1.0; 13.6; 11.7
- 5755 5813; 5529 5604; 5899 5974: 3.2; 13.6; 11.2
